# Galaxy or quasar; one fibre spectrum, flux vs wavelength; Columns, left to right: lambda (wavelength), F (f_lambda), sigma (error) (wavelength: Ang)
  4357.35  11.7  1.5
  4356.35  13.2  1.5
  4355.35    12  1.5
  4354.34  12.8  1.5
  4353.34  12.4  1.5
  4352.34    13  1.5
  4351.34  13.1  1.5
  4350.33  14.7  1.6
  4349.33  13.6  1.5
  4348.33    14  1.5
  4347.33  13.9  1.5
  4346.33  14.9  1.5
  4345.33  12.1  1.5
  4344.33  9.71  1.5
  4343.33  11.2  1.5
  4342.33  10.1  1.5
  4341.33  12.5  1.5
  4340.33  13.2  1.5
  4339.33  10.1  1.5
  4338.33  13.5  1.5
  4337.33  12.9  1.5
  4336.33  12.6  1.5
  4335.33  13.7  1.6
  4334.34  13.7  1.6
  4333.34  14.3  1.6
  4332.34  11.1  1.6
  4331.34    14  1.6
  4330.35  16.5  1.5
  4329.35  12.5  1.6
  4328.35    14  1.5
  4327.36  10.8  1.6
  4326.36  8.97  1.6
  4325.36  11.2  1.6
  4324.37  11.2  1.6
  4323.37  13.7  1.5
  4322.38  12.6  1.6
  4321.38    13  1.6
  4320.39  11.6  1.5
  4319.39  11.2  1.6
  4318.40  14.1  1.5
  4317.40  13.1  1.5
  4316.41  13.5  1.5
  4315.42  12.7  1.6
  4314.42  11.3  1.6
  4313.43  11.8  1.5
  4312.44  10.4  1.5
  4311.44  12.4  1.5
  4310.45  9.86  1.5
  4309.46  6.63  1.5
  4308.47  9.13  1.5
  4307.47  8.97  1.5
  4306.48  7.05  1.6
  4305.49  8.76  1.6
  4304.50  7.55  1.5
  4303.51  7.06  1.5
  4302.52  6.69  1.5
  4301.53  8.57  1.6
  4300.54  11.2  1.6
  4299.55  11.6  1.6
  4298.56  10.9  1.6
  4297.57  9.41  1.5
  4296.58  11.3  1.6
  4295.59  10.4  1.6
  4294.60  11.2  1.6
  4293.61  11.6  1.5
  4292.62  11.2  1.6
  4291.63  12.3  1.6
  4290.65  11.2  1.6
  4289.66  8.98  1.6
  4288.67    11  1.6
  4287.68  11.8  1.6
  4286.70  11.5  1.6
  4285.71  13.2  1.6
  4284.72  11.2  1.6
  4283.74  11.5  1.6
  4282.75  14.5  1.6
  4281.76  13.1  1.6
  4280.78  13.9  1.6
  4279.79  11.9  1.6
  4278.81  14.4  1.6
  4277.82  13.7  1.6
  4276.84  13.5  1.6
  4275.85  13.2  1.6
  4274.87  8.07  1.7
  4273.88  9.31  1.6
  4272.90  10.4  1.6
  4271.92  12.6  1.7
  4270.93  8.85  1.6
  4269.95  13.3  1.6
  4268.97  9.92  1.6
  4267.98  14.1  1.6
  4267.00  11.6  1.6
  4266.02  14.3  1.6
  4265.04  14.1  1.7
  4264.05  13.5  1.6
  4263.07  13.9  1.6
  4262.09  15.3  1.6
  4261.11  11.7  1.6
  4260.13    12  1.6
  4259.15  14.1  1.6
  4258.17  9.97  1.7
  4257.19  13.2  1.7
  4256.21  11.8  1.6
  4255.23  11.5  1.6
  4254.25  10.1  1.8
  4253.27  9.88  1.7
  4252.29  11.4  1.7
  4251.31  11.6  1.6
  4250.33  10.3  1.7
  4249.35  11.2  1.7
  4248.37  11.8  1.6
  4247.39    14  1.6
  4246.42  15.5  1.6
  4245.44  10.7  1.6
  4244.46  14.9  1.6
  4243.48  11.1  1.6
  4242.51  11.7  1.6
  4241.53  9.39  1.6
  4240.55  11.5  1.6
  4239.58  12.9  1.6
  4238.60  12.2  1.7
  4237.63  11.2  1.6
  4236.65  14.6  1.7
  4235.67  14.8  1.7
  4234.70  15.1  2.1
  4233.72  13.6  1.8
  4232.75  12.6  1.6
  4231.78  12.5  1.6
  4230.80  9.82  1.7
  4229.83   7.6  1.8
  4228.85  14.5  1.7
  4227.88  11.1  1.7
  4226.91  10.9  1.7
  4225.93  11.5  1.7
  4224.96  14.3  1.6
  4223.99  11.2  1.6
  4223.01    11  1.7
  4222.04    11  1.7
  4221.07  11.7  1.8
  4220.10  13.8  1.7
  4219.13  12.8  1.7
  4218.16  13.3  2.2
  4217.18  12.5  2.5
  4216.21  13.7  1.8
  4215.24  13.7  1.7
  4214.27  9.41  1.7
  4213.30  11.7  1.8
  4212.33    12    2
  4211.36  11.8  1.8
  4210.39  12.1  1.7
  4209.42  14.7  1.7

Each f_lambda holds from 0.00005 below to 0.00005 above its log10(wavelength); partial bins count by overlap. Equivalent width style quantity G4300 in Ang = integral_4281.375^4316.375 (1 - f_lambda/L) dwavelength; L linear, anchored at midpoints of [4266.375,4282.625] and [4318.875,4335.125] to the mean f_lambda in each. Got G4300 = 5.0 Ang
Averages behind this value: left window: 12.1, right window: 12.6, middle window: 10.5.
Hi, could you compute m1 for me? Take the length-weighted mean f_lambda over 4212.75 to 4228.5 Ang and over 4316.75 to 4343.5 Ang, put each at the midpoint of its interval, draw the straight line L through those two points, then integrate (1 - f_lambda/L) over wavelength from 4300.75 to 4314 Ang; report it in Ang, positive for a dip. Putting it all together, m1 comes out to 3.8 Ang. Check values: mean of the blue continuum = 12.1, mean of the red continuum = 12.5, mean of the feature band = 8.91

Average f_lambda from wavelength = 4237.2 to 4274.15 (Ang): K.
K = 12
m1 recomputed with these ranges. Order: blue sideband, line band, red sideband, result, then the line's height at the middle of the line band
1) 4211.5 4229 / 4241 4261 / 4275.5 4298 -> 0.5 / 12.1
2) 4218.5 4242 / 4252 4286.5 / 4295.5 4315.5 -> -4.5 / 10.8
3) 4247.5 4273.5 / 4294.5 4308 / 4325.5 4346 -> 3.2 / 12.2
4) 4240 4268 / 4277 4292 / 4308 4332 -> -0.2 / 12.1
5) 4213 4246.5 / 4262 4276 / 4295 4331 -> -0.5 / 11.6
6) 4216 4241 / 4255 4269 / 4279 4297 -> -0.9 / 12.1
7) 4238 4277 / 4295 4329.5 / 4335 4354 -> 4.8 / 12.4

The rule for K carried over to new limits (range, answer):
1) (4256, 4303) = 11.8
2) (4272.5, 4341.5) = 11.5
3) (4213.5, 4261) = 12.1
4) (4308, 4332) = 11.9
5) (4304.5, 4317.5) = 10.2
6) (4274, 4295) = 12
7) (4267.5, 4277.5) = 11.4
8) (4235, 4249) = 12.6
